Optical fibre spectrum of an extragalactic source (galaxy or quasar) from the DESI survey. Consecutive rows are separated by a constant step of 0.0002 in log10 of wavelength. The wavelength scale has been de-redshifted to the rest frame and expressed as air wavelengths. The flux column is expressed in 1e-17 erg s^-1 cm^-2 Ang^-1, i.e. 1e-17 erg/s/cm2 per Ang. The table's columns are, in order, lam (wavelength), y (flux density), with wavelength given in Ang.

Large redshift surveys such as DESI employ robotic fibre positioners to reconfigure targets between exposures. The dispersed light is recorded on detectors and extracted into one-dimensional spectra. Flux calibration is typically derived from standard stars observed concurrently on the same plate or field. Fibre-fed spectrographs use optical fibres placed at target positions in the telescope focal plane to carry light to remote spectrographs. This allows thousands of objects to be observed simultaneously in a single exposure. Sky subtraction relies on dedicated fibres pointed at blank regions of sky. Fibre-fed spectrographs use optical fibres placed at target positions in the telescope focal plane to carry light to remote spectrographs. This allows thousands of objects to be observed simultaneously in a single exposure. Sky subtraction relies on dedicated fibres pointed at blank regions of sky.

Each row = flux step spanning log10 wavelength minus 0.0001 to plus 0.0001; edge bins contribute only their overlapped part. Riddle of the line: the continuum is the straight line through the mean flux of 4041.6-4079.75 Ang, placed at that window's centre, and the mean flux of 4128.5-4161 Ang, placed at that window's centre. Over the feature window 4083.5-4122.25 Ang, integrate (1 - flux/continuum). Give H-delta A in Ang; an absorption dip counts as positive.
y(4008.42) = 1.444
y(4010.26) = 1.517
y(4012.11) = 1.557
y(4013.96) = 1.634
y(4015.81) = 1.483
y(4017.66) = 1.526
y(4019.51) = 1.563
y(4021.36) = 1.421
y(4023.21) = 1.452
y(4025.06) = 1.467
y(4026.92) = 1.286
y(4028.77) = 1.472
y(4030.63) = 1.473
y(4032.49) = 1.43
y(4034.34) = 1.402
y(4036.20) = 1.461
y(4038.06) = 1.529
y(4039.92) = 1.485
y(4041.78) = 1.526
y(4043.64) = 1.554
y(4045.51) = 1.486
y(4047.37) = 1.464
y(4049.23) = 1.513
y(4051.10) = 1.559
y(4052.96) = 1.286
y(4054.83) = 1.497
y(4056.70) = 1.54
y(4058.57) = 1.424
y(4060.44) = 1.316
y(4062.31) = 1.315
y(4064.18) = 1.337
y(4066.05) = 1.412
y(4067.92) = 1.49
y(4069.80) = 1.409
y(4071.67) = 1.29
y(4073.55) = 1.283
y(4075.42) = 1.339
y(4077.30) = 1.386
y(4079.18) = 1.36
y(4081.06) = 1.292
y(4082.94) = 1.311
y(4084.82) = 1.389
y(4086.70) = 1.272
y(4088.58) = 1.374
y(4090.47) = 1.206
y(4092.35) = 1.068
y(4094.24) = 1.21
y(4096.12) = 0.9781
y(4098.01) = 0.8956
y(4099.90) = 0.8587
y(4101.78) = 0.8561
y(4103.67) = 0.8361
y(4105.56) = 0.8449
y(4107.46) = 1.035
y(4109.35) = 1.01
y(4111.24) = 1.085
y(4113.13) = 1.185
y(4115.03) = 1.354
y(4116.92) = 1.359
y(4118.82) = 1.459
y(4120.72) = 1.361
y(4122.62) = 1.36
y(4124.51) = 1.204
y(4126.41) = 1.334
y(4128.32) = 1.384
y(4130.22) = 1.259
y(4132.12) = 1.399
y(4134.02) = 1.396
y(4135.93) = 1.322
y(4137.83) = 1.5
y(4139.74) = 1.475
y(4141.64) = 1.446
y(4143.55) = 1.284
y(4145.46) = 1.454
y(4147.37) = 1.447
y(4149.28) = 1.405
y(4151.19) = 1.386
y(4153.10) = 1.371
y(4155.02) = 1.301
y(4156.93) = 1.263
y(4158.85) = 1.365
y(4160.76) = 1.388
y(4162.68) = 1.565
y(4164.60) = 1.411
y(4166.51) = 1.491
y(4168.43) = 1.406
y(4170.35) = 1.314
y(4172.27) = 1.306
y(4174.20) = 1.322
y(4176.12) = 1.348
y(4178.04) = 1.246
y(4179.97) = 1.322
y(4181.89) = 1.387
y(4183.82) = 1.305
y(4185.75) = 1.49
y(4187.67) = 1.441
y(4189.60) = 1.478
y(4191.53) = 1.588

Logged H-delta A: 7.2 Ang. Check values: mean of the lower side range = 1.42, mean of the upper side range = 1.38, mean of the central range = 1.14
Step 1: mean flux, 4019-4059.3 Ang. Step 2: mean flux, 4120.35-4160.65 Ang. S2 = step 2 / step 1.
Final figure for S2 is 0.93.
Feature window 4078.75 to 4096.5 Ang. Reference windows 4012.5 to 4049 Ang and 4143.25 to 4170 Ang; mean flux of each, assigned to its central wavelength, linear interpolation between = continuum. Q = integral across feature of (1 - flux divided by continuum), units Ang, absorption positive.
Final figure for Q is 2.4 Ang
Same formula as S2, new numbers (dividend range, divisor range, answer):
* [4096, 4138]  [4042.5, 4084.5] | 0.84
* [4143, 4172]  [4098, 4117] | 1.36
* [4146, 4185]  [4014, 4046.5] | 0.93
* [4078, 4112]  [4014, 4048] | 0.75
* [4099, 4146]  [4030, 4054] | 0.84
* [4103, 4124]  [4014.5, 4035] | 0.81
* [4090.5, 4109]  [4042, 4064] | 0.67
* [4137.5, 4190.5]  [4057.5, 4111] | 1.15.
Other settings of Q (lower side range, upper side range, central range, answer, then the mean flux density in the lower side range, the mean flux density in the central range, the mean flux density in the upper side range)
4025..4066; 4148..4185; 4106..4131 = 2.6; 1.45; 1.25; 1.36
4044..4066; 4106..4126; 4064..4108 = 4.6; 1.43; 1.2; 1.23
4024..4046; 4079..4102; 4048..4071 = -1.6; 1.46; 1.42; 1.16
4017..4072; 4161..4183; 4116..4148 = 0.4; 1.45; 1.38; 1.37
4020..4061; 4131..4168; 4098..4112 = 4.9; 1.46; 0.928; 1.4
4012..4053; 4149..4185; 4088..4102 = 3.6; 1.48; 1.06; 1.36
